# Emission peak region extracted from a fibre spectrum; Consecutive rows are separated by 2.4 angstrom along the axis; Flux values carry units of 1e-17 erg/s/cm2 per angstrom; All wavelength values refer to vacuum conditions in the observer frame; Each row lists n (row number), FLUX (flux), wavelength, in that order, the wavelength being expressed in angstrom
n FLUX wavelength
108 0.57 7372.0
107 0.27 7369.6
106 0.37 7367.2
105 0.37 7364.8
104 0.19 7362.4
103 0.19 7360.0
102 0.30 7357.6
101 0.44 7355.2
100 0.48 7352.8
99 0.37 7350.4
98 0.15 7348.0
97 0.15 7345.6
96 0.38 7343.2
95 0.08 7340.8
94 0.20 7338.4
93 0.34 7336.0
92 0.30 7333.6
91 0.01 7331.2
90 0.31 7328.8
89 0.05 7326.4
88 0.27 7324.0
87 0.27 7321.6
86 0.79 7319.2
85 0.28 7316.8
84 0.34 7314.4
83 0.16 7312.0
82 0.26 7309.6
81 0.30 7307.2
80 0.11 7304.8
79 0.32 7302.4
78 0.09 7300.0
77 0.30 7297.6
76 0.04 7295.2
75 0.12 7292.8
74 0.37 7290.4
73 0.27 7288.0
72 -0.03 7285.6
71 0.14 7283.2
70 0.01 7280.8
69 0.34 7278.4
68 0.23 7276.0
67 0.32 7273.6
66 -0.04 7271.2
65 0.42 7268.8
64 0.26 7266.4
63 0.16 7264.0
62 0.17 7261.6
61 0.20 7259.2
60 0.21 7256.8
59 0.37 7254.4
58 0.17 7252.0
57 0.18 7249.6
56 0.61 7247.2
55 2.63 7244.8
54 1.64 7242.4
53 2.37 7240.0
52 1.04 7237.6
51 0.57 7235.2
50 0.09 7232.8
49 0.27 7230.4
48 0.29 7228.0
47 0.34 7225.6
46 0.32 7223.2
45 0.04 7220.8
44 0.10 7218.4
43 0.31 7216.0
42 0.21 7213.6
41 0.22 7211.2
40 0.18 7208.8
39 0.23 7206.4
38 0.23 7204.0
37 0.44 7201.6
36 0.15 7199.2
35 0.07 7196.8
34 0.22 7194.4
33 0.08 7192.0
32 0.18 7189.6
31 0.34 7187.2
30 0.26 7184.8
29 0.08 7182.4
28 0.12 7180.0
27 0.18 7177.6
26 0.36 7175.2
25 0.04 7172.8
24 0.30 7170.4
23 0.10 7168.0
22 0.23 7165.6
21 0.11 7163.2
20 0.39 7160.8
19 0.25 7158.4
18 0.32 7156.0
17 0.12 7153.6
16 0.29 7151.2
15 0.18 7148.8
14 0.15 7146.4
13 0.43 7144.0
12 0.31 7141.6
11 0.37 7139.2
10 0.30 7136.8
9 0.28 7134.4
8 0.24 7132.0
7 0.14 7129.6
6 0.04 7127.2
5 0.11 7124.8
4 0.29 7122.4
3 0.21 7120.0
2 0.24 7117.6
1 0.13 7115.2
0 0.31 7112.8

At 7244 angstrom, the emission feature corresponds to [O II] 3727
